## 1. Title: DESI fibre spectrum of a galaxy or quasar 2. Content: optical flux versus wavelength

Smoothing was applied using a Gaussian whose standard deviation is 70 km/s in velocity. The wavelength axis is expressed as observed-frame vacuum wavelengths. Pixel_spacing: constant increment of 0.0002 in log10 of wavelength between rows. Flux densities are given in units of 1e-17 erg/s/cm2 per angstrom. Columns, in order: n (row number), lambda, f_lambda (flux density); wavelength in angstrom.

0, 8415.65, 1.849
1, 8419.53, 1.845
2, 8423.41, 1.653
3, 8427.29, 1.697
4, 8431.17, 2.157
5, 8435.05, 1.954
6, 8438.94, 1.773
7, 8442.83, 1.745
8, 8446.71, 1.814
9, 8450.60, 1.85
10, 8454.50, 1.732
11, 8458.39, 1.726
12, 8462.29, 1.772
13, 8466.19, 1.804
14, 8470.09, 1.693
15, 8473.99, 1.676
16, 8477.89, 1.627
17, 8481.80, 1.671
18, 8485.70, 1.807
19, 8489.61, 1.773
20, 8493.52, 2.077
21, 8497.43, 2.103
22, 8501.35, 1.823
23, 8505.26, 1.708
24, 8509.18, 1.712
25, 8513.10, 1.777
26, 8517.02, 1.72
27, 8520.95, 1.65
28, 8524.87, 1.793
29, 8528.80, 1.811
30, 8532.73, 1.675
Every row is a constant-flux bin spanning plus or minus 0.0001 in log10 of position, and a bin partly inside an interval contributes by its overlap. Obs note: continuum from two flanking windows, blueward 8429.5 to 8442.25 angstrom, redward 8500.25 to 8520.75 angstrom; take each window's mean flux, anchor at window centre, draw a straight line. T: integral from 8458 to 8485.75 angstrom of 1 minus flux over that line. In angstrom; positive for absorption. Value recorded 1.85 angstrom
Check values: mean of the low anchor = 1.93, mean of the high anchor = 1.74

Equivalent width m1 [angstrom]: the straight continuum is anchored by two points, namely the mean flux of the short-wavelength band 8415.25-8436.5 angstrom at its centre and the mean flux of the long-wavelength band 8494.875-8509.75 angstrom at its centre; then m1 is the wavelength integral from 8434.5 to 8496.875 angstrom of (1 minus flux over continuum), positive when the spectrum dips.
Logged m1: 2.47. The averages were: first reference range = 1.86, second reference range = 1.86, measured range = 1.78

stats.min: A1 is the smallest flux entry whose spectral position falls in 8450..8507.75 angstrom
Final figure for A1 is 1.627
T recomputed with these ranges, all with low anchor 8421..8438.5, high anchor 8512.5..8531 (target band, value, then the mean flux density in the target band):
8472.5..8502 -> -0.57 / 1.82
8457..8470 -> 0.41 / 1.76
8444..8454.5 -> 0.15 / 1.81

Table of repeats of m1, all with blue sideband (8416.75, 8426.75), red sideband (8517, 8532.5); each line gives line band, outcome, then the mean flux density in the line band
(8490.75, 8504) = -1.8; 1.97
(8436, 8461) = -0.5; 1.78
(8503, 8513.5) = 0.1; 1.73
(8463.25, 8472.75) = 0.0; 1.75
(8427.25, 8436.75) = -1.3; 1.98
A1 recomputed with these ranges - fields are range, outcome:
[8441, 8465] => 1.726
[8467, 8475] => 1.676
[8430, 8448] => 1.745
